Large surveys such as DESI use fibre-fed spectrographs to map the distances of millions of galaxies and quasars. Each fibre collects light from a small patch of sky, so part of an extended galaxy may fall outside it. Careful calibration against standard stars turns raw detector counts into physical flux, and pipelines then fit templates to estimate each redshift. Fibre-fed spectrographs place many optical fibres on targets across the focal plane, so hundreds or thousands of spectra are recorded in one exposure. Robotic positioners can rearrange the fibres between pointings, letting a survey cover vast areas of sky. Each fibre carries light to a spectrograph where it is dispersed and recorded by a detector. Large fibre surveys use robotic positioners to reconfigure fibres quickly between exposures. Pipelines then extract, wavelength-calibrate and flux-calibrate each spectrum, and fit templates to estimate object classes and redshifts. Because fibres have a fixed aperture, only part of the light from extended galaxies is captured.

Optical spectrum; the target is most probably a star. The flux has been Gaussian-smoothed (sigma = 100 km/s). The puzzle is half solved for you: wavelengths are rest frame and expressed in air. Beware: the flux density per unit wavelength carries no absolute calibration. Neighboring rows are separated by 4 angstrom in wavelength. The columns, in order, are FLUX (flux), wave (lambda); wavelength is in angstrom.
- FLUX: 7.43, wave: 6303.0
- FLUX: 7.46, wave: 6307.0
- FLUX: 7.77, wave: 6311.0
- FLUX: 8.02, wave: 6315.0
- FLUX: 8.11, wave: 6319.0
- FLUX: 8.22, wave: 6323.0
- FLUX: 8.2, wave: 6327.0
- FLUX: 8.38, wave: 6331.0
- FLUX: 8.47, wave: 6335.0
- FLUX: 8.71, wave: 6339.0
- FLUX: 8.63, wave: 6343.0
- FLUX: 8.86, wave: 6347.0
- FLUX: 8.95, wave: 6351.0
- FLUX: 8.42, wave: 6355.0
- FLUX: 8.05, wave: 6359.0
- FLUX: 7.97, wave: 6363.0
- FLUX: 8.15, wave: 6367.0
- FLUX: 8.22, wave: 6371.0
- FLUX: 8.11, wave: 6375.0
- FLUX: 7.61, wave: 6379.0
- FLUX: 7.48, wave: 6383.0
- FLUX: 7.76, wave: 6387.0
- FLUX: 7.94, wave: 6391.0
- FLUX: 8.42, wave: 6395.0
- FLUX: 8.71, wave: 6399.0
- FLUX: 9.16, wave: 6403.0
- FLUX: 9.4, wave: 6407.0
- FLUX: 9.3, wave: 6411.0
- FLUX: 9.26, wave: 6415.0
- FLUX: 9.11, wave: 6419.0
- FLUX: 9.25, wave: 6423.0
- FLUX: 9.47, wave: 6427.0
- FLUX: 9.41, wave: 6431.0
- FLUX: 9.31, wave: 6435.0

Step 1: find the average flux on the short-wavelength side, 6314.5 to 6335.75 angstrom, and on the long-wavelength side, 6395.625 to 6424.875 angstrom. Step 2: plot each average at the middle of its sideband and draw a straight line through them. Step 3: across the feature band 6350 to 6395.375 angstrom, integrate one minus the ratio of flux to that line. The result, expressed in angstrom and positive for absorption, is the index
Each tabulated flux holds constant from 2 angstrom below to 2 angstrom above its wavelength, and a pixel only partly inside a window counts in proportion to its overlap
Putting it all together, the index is 3.5 angstrom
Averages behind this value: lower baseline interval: 8.23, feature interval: 8.06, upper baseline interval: 9.13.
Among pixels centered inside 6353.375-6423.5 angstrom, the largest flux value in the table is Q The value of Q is 9.4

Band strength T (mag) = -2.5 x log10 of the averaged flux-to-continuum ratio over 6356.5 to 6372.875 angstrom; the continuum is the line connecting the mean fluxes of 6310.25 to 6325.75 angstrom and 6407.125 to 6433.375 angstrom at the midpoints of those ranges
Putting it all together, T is 0.07 mag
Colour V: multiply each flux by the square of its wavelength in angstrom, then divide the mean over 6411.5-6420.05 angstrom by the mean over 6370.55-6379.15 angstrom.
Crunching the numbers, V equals 1.16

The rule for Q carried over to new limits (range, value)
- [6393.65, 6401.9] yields 8.71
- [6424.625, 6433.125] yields 9.47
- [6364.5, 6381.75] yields 8.22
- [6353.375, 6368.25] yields 8.42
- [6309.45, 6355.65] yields 8.95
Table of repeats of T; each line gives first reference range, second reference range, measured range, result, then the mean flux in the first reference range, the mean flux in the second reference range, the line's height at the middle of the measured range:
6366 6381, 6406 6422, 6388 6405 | 0.03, 8.01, 9.26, 8.72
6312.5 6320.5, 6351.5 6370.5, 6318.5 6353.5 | -0.05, 8.04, 8.22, 8.12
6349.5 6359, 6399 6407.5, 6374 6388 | 0.15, 8.54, 9.12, 8.86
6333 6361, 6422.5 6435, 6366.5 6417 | 0.07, 8.58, 9.38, 9.02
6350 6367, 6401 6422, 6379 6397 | 0.12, 8.29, 9.25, 8.82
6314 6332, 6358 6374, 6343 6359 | -0.07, 8.18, 8.1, 8.13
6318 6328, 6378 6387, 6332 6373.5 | -0.07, 8.18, 7.59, 7.88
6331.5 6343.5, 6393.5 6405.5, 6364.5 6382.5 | 0.10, 8.57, 8.8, 8.71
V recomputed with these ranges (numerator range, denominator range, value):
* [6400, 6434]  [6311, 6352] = 1.13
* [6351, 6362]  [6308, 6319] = 1.07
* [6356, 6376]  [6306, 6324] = 1.04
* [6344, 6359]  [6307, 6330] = 1.09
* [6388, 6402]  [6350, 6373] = 1.02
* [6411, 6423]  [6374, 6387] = 1.21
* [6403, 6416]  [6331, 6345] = 1.11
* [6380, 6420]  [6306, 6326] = 1.11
